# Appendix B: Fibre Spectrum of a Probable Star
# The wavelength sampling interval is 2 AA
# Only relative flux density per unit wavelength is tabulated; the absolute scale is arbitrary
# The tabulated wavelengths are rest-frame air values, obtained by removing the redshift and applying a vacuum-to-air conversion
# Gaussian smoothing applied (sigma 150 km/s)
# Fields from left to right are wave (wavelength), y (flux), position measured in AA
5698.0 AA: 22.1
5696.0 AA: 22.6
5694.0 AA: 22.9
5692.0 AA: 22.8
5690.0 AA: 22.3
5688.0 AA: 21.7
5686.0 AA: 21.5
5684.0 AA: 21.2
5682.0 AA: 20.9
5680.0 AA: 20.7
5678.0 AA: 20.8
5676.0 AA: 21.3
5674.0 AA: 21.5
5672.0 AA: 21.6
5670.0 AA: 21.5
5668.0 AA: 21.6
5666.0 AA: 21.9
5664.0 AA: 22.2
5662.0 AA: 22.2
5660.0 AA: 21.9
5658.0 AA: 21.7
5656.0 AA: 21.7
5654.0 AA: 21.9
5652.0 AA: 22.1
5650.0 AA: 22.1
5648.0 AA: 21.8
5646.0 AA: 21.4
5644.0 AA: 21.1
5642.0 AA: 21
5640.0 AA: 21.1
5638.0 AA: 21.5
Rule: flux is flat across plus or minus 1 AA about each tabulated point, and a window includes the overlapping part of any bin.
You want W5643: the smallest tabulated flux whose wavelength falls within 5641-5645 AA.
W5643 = 21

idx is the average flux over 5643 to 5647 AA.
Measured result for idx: 21.2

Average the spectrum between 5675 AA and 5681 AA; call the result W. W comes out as 20.9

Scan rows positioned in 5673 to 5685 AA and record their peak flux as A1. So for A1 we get 21.5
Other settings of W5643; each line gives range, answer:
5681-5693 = 20.9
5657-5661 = 21.7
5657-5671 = 21.5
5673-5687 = 20.7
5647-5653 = 21.8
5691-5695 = 22.8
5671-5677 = 21.3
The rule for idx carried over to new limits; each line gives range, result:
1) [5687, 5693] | 22.3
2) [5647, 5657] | 21.9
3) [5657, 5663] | 21.9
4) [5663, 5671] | 21.8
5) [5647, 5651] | 22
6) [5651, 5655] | 22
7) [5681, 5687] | 21.2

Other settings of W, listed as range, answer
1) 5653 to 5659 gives 21.8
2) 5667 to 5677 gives 21.5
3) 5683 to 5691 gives 21.7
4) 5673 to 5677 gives 21.4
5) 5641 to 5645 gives 21.1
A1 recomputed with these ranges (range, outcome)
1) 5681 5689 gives 21.7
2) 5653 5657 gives 21.9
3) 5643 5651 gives 22.1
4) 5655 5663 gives 22.2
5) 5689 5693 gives 22.8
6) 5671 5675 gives 21.6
